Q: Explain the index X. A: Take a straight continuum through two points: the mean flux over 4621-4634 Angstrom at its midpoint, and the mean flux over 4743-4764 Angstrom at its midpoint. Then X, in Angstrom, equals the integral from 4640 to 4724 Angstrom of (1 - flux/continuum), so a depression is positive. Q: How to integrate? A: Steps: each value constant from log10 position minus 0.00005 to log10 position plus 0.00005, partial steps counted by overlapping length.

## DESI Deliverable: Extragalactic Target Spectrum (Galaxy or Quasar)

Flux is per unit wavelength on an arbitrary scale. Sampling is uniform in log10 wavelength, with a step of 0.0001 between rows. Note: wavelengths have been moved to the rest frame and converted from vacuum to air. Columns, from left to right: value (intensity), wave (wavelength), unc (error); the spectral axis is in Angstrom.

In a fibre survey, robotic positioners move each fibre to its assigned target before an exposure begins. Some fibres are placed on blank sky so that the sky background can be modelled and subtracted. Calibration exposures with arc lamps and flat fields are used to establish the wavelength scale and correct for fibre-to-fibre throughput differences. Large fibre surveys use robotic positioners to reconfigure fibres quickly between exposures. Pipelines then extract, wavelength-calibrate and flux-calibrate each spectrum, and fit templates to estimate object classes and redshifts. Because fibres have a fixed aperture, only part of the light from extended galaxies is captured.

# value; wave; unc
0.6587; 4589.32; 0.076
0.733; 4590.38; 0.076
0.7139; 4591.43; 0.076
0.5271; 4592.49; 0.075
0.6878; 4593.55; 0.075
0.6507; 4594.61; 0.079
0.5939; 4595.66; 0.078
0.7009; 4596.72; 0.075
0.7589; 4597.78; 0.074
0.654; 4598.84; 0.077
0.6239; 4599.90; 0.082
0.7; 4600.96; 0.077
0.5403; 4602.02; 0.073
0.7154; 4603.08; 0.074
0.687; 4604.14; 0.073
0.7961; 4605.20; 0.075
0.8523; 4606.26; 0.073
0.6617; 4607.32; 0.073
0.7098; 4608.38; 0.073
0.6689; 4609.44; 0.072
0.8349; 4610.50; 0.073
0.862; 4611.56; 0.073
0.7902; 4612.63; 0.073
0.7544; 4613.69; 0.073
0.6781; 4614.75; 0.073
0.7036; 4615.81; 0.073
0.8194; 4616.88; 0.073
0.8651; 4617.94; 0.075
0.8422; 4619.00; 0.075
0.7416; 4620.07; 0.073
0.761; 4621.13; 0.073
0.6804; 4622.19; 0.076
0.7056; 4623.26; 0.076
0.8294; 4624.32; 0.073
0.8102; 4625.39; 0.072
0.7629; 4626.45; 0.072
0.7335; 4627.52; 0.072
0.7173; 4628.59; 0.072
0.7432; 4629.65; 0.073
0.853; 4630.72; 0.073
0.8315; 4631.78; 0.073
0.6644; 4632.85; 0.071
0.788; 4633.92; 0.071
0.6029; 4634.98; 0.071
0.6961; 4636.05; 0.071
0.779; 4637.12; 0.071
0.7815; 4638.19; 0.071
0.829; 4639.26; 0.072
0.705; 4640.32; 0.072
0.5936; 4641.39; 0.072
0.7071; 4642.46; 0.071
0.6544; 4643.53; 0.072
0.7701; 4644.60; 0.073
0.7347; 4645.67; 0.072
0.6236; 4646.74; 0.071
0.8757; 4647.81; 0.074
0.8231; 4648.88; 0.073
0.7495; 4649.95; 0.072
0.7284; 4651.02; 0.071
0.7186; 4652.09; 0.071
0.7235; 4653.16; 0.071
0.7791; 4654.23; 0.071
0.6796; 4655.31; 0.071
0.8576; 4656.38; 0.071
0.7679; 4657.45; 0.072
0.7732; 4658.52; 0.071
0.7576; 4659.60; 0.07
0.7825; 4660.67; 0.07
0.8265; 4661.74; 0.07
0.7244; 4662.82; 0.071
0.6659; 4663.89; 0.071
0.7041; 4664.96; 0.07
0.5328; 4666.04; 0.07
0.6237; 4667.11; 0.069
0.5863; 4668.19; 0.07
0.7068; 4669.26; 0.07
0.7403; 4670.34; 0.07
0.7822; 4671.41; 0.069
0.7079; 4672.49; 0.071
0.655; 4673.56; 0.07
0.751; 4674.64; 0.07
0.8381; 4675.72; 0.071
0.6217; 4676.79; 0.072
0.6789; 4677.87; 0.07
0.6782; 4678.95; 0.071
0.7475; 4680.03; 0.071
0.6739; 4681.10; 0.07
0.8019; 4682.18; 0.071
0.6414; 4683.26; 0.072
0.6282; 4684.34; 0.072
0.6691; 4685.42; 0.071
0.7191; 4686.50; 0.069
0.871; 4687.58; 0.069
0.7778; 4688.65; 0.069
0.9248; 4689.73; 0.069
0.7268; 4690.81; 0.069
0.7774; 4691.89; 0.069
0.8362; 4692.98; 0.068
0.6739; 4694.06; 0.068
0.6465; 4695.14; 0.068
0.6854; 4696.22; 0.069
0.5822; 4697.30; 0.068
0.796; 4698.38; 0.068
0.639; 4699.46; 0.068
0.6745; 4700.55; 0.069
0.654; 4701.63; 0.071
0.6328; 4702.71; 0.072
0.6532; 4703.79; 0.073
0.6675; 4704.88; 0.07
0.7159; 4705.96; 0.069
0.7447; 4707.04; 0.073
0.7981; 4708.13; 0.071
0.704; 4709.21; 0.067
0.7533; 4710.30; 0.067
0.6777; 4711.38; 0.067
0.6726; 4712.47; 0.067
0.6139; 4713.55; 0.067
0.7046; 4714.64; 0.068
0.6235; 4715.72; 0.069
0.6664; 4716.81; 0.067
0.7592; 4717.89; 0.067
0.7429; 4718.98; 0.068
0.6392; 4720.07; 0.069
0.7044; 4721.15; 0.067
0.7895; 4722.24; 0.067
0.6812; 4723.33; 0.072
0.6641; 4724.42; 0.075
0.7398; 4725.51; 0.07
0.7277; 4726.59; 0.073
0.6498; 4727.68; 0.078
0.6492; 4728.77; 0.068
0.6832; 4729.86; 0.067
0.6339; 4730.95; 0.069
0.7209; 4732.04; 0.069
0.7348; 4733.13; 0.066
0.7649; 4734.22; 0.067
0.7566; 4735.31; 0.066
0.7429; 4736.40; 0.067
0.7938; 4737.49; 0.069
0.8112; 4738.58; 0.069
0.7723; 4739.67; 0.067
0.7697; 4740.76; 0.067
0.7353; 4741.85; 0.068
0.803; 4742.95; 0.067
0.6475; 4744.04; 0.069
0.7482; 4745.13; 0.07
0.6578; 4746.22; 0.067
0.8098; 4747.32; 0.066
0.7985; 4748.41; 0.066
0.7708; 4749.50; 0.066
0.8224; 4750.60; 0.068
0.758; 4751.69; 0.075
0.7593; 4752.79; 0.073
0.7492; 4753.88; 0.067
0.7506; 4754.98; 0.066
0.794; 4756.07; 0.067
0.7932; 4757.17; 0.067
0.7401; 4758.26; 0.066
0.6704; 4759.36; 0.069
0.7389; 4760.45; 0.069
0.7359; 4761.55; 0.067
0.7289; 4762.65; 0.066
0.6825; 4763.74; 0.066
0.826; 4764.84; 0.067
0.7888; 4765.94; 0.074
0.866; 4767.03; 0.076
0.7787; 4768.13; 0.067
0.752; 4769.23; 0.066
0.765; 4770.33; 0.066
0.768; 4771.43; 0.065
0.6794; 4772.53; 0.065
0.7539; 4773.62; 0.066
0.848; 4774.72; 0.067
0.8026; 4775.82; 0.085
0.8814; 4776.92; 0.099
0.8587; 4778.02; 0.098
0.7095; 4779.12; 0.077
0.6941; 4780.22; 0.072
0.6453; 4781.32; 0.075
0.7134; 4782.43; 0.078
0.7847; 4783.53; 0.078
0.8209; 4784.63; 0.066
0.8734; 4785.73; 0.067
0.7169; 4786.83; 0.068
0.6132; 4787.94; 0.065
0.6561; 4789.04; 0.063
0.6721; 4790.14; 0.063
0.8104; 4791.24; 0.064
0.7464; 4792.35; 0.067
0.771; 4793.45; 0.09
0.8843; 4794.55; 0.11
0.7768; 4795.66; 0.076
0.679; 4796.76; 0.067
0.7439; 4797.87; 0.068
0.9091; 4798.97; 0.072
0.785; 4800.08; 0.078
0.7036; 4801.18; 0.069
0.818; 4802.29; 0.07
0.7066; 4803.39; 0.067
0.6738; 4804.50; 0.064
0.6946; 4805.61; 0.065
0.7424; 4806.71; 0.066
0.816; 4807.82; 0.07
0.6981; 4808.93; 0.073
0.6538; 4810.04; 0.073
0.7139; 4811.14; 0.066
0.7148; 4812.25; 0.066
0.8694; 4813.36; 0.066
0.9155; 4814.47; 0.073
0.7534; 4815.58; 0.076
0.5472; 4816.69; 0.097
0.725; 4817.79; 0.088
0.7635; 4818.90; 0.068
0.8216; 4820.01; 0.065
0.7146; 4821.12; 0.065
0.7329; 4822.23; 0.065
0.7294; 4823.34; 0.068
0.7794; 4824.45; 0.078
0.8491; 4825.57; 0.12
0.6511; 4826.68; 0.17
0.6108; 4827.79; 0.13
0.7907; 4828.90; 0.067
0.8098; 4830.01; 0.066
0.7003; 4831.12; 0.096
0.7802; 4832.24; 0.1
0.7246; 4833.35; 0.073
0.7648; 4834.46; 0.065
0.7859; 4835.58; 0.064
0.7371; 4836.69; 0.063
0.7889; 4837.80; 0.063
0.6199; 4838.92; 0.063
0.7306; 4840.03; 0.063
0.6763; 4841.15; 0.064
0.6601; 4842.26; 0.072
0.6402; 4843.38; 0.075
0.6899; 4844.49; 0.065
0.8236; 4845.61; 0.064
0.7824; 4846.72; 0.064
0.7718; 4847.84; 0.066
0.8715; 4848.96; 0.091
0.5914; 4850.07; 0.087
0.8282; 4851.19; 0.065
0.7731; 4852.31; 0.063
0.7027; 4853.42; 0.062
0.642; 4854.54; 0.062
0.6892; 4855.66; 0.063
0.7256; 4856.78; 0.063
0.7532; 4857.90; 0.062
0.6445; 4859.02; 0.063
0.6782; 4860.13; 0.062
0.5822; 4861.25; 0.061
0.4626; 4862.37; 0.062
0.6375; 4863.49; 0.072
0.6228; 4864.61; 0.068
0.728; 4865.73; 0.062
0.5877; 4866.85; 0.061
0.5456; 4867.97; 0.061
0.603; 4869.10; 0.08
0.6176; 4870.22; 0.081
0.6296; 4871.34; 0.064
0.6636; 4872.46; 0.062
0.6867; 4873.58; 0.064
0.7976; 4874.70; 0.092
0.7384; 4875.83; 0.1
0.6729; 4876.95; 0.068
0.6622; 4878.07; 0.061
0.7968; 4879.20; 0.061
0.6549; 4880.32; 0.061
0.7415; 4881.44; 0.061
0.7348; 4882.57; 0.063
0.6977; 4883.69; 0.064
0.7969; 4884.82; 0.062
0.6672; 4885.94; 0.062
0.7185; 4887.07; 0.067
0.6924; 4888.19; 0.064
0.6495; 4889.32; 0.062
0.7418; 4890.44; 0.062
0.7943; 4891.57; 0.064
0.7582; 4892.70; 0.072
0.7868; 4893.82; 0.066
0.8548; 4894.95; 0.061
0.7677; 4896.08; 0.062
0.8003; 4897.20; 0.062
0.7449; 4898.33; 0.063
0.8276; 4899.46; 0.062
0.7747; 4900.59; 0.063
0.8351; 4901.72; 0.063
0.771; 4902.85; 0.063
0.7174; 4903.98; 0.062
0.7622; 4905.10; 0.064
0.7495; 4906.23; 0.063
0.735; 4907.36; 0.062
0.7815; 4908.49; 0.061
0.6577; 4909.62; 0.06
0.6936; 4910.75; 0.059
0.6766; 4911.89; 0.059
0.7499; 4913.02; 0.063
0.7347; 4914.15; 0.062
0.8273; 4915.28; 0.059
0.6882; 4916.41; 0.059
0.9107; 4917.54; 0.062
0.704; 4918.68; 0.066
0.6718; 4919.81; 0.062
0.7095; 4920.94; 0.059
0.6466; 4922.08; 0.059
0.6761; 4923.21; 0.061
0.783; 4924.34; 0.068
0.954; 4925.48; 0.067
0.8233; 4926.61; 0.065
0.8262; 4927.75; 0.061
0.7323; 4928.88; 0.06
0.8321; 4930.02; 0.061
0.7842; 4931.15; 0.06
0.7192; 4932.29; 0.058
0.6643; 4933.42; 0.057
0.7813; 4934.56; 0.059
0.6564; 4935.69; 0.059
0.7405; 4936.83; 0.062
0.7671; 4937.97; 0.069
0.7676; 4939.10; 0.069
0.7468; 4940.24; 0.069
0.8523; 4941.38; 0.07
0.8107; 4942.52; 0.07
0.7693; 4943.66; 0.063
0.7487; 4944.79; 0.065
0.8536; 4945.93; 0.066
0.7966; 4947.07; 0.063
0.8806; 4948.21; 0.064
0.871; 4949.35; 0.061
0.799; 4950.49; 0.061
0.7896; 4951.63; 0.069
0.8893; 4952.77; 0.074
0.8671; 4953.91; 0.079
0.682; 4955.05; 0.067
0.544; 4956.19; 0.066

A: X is 4.4 Angstrom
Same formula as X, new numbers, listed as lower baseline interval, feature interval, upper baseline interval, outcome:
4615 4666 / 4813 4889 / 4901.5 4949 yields 4.7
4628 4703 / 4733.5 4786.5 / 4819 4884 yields -3.7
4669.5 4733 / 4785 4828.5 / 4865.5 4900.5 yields -2.0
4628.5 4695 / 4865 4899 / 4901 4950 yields 2.1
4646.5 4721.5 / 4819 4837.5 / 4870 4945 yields -0.4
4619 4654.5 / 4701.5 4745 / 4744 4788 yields 2.6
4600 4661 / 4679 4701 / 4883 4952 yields 0.8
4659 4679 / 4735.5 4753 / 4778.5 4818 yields -0.9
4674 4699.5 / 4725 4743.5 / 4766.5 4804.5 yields 0.2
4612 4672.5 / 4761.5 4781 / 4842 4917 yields -1.2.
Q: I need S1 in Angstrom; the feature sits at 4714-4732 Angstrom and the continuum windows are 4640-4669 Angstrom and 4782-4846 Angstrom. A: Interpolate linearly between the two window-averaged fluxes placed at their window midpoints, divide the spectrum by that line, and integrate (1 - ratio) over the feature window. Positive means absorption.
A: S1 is 1.0 Angstrom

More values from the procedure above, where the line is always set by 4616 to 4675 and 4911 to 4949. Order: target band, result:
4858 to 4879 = 3.1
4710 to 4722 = 0.9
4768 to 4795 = -0.3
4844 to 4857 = 0.3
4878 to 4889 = 0.6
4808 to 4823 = 0.3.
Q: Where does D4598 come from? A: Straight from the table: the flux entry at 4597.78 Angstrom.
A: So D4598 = 0.7589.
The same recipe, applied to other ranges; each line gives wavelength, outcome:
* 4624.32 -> 0.8294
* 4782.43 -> 0.7134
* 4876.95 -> 0.6729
